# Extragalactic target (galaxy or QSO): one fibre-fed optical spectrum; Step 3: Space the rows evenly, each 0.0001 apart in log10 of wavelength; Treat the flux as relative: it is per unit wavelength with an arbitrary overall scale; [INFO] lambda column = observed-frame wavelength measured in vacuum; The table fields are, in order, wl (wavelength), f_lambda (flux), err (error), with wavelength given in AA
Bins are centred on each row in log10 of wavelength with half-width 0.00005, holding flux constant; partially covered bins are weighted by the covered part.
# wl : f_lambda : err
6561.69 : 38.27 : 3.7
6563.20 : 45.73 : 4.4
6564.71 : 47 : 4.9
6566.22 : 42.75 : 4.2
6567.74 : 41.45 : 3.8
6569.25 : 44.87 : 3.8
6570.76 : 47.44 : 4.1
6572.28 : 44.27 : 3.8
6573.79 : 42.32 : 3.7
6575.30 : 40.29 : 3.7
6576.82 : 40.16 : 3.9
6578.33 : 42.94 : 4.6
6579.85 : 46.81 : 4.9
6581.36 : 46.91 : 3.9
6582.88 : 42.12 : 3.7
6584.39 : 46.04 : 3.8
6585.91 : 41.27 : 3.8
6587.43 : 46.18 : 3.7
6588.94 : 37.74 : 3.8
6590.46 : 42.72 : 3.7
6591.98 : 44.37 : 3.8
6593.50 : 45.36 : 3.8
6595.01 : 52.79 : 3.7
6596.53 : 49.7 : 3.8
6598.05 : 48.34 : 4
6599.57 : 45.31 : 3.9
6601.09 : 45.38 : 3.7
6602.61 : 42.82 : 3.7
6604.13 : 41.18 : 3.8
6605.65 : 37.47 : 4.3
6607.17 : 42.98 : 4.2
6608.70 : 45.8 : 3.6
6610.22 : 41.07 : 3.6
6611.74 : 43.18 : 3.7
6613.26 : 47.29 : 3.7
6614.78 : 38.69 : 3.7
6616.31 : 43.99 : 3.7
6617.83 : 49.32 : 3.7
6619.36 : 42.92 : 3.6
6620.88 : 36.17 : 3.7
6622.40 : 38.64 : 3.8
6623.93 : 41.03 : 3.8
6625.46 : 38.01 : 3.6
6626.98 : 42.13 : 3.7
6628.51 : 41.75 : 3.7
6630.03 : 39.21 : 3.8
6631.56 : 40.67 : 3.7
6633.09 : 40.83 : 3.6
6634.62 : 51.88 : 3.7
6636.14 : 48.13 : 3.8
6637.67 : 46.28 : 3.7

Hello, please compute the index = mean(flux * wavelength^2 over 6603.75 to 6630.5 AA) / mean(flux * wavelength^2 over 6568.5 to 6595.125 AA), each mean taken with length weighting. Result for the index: 0.96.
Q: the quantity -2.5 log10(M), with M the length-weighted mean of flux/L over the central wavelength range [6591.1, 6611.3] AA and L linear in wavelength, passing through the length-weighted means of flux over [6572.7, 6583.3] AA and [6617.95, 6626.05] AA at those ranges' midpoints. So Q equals -0.080 mag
